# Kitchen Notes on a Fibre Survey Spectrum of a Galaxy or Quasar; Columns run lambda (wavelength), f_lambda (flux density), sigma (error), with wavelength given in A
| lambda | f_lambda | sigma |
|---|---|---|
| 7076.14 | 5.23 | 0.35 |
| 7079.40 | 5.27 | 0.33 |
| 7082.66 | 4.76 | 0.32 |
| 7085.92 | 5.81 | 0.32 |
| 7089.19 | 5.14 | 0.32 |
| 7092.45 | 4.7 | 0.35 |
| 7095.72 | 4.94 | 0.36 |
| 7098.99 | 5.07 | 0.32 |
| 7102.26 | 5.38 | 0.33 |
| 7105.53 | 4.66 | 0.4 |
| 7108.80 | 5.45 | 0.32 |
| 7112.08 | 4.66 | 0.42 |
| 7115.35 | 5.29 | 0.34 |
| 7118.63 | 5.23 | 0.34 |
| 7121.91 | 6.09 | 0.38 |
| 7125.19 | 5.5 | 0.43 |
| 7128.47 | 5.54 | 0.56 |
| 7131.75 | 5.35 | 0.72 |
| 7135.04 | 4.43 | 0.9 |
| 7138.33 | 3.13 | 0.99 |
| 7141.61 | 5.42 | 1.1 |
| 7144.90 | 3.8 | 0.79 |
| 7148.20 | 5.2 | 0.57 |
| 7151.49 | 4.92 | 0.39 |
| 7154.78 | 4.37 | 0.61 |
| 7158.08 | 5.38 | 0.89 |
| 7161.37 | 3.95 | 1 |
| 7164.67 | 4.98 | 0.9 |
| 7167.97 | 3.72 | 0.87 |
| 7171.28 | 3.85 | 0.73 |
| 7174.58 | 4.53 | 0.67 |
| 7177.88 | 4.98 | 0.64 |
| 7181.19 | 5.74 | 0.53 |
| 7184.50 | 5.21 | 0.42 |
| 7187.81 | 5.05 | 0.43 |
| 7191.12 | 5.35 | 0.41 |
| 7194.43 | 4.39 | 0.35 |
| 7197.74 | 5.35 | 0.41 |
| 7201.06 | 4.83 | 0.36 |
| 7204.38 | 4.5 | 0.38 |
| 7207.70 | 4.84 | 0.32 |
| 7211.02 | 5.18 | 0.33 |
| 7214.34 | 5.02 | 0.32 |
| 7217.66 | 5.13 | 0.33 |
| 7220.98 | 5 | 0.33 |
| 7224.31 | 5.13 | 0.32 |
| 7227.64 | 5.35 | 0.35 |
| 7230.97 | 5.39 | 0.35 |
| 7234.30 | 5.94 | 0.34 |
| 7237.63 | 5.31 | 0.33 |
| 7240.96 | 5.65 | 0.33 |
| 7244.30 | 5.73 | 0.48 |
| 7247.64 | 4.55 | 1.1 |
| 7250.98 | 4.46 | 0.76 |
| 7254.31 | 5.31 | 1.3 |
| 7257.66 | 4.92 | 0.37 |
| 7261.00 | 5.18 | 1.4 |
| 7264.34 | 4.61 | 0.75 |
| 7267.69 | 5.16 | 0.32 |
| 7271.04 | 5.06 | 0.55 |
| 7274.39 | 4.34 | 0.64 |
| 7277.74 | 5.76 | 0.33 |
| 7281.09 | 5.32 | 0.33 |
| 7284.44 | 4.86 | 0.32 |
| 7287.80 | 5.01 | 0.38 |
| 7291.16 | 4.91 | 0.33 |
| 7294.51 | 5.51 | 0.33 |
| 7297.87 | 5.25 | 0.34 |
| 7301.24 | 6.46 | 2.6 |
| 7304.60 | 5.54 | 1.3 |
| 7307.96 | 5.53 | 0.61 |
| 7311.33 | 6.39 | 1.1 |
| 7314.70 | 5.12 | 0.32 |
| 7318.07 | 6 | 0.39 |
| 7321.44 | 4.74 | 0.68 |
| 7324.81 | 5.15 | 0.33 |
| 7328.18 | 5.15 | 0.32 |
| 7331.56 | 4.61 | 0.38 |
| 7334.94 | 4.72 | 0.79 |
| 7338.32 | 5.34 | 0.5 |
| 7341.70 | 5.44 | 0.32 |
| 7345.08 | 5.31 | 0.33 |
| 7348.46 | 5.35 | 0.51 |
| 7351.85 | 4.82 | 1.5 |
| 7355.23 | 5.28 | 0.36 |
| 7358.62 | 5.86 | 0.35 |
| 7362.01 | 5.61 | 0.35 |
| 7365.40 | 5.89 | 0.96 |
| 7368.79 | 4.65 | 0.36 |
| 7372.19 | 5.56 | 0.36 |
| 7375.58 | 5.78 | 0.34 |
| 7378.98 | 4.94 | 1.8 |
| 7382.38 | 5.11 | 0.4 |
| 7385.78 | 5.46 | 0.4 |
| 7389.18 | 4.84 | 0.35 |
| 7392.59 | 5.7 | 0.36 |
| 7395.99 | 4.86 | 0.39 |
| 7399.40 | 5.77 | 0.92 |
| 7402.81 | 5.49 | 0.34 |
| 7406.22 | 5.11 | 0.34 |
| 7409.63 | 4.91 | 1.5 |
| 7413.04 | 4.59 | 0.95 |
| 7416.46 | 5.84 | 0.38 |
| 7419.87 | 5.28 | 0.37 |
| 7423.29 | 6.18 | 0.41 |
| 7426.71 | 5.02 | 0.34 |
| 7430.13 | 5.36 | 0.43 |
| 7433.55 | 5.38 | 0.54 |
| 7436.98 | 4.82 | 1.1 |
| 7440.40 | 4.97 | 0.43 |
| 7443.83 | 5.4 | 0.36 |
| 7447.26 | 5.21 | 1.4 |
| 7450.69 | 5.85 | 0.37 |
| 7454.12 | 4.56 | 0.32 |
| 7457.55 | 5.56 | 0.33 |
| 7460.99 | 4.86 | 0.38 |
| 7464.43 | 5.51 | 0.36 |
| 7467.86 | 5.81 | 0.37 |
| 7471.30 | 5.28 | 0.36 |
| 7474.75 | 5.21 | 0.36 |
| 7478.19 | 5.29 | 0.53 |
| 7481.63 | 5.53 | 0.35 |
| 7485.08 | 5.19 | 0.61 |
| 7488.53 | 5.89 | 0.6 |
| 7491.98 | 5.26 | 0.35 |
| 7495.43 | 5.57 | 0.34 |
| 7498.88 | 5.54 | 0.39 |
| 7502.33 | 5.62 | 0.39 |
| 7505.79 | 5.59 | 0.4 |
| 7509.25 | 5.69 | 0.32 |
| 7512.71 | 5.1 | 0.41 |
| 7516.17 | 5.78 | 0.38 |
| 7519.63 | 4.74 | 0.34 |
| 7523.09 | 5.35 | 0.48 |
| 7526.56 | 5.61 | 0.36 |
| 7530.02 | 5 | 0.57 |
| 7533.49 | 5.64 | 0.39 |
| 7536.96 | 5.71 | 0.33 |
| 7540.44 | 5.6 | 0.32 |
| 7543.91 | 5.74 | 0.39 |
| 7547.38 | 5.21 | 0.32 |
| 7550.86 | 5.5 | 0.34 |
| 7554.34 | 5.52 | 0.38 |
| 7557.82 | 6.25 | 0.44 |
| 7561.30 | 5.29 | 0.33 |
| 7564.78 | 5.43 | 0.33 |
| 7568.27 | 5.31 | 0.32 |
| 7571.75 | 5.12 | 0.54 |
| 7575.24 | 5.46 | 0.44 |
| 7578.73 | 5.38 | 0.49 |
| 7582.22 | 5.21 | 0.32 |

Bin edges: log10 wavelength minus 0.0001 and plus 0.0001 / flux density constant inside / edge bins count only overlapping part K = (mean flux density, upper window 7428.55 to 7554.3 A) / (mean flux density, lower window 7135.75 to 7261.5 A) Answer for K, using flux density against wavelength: 1.1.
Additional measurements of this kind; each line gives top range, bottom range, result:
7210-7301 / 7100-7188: 1.06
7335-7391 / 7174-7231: 1.05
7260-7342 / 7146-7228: 1.08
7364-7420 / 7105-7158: 1.06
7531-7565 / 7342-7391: 1.05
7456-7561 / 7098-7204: 1.12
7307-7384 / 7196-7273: 1.04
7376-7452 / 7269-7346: 1.00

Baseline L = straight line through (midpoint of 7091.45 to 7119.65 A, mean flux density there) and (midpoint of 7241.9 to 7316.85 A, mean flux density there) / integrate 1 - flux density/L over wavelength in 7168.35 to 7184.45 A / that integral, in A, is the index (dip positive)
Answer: 1.22 A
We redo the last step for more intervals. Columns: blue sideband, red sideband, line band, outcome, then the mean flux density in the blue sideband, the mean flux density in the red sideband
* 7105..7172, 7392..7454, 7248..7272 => 0.4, 4.82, 5.29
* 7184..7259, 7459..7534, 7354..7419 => -0.5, 5.11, 5.41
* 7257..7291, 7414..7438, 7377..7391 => 0.5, 5.02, 5.4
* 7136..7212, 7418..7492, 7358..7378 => -1.4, 4.72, 5.34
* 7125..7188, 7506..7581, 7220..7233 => -1.0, 4.73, 5.45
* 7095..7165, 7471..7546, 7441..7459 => 0.3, 4.94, 5.45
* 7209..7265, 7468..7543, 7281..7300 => 0.3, 5.18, 5.45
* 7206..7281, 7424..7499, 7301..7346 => -1.3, 5.14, 5.33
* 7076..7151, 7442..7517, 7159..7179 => 2.9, 5.04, 5.42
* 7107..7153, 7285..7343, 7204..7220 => 0.6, 5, 5.33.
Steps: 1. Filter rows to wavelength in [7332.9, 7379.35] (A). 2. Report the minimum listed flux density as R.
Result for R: 4.65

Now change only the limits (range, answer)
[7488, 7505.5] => 5.26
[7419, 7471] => 4.56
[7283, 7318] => 4.86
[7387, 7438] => 4.59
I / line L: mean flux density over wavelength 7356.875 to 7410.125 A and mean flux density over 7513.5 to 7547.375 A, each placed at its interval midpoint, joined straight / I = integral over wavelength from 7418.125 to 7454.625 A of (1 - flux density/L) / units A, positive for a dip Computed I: 0.6 A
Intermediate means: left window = 5.36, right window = 5.44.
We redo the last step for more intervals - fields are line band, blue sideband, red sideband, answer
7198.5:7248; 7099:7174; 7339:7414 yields -1.9 A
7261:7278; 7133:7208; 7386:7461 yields -0.1 A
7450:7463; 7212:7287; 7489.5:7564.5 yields 0.6 A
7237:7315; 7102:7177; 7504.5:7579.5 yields -3.4 A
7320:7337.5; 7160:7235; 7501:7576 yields 0.8 A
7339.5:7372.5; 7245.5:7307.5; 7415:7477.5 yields -0.9 A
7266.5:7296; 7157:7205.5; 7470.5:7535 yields -0.7 A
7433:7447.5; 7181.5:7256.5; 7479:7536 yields 0.6 A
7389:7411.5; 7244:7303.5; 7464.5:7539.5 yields 0.2 A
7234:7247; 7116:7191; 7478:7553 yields -1.4 A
